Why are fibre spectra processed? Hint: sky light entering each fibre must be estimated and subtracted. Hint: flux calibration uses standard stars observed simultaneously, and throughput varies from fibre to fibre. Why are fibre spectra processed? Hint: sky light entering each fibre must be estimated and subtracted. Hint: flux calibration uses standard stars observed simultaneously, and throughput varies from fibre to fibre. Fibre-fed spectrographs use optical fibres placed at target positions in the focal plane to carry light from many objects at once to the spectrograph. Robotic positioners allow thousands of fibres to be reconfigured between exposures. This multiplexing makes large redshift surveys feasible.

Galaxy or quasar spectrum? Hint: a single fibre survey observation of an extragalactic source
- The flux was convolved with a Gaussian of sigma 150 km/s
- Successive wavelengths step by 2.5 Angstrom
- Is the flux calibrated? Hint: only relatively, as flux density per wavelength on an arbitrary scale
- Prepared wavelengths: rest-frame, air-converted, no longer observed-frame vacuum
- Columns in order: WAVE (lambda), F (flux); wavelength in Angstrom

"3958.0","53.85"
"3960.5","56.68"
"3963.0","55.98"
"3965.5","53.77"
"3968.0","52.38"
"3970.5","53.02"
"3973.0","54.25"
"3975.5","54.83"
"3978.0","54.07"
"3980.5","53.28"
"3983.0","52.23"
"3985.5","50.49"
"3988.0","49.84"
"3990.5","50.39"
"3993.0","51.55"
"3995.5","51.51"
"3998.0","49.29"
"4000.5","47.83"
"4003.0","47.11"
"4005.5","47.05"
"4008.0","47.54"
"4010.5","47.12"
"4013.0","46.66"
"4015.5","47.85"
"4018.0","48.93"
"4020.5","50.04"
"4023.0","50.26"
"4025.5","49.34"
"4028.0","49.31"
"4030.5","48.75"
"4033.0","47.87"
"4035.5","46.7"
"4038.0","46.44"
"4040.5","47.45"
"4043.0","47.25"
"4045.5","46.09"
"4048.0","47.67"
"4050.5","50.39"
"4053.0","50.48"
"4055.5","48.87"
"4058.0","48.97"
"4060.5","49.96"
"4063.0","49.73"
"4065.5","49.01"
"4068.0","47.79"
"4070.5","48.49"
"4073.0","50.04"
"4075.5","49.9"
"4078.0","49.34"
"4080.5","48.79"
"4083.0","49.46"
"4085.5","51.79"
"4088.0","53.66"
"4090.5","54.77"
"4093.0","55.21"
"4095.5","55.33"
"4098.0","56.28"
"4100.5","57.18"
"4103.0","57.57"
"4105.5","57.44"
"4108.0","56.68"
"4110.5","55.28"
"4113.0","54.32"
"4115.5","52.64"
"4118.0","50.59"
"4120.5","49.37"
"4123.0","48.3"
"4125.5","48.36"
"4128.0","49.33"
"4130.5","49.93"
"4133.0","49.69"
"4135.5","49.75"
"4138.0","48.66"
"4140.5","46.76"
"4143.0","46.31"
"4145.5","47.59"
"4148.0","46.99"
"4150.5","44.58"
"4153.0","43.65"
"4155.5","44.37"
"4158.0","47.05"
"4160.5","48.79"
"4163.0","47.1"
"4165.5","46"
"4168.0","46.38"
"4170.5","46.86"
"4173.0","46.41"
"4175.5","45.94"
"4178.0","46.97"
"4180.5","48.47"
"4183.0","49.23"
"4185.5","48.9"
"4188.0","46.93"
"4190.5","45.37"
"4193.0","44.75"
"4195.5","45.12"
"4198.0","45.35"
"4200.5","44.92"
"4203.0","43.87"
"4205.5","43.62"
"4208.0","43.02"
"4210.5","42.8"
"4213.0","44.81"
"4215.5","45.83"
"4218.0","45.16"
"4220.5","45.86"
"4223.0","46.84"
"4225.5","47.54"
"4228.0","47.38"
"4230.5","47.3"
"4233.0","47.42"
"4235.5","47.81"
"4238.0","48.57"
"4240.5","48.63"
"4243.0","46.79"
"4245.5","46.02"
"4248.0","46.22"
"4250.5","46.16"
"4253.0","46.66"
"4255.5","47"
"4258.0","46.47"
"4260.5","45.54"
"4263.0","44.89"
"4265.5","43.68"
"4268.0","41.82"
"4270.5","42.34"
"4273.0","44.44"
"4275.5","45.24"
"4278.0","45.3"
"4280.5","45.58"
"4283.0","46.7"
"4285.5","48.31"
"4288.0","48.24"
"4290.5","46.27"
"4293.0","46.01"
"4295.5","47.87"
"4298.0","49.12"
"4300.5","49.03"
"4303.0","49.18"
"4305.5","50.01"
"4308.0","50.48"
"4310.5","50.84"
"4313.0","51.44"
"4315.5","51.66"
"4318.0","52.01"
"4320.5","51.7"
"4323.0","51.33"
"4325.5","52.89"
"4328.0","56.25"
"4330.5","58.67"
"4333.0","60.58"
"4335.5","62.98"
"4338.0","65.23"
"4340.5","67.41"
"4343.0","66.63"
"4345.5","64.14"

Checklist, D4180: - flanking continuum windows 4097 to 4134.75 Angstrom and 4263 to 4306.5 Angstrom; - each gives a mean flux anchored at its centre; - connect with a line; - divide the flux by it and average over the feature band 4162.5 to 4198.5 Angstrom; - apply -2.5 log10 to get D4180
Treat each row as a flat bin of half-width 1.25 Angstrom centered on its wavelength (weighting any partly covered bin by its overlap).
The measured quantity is 0.08 mag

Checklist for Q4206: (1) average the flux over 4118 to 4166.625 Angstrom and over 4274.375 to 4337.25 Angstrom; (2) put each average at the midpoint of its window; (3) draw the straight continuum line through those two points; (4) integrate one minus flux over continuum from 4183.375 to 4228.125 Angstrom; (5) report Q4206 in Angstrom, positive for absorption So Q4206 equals 3.1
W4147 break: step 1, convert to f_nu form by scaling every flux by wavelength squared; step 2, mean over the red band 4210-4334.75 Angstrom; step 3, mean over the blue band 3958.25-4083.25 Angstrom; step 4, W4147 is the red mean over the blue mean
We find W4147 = 1.09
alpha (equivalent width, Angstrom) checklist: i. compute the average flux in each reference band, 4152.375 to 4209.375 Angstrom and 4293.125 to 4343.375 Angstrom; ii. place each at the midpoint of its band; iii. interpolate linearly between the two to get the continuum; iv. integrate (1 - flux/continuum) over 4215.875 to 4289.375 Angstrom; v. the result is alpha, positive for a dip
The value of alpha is 6.1 Angstrom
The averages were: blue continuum 46.1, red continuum 54.4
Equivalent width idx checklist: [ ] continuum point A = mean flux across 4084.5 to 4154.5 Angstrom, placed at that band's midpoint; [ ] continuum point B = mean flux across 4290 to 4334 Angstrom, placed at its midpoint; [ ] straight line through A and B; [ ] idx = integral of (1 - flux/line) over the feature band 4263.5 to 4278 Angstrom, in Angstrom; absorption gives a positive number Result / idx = 2.2 Angstrom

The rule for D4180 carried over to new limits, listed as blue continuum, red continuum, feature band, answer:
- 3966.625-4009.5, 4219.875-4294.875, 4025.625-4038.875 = 0.05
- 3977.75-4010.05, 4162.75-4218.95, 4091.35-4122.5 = -0.15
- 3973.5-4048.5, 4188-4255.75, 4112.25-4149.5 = -0.04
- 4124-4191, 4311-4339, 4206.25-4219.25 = 0.13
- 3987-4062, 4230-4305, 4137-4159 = 0.03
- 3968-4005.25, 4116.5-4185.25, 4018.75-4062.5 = 0.03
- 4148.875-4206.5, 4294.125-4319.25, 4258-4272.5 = 0.12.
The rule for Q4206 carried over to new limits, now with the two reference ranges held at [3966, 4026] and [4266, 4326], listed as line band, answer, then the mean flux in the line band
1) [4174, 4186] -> 0.29 Angstrom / 47.8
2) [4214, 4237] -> 0.88 Angstrom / 46.8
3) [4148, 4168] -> 1.27 Angstrom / 46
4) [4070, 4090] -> -0.28 Angstrom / 50.4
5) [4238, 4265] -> 1.11 Angstrom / 46.5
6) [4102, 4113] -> -1.54 Angstrom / 56.4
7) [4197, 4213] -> 1.58 Angstrom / 44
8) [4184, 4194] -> 0.47 Angstrom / 46.6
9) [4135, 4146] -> 0.35 Angstrom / 47.7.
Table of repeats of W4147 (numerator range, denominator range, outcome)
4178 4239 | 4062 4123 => 0.93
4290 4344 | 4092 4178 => 1.18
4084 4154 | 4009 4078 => 1.10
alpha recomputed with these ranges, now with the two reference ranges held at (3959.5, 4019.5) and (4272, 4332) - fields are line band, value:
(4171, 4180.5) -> 0.64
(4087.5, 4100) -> -1.18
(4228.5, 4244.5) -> 0.70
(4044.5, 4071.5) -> 0.94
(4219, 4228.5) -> 0.59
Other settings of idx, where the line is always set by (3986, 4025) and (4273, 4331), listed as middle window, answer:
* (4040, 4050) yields 0.34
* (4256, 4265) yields 0.70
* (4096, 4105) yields -1.43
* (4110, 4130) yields -0.68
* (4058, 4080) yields -0.10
